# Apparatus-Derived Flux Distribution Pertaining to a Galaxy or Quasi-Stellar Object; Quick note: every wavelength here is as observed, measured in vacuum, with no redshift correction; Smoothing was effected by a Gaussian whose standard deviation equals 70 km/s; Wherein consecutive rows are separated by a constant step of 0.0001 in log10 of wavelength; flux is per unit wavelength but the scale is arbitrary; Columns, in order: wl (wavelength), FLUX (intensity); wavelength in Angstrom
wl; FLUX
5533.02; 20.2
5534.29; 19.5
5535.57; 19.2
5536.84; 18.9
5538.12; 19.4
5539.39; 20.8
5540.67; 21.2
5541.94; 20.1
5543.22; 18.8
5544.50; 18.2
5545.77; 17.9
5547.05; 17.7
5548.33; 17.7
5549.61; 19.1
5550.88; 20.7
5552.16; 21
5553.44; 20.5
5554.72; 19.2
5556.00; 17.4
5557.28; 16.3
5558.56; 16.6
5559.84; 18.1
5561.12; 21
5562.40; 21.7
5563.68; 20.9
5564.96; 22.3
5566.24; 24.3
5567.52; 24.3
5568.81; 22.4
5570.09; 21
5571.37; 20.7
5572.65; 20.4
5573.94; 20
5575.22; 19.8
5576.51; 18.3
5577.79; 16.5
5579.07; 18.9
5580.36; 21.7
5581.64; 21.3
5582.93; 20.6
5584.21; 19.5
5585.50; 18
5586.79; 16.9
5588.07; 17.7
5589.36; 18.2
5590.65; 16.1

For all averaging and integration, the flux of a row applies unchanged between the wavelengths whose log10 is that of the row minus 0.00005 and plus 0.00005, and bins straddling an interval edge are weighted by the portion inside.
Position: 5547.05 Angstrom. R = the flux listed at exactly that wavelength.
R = 17.7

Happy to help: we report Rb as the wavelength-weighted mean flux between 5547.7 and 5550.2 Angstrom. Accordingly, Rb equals 18.4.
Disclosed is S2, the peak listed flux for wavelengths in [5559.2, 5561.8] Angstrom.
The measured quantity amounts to 21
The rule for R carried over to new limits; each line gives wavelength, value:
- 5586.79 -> 16.9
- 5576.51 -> 18.3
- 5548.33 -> 17.7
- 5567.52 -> 24.3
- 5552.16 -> 21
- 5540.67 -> 21.2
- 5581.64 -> 21.3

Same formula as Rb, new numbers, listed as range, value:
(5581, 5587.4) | 19.3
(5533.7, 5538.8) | 19.3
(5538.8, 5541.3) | 21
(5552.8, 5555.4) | 19.8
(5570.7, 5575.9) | 20.2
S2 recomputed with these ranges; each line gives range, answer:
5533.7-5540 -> 20.8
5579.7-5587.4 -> 21.7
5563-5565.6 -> 22.3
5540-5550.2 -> 21.2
